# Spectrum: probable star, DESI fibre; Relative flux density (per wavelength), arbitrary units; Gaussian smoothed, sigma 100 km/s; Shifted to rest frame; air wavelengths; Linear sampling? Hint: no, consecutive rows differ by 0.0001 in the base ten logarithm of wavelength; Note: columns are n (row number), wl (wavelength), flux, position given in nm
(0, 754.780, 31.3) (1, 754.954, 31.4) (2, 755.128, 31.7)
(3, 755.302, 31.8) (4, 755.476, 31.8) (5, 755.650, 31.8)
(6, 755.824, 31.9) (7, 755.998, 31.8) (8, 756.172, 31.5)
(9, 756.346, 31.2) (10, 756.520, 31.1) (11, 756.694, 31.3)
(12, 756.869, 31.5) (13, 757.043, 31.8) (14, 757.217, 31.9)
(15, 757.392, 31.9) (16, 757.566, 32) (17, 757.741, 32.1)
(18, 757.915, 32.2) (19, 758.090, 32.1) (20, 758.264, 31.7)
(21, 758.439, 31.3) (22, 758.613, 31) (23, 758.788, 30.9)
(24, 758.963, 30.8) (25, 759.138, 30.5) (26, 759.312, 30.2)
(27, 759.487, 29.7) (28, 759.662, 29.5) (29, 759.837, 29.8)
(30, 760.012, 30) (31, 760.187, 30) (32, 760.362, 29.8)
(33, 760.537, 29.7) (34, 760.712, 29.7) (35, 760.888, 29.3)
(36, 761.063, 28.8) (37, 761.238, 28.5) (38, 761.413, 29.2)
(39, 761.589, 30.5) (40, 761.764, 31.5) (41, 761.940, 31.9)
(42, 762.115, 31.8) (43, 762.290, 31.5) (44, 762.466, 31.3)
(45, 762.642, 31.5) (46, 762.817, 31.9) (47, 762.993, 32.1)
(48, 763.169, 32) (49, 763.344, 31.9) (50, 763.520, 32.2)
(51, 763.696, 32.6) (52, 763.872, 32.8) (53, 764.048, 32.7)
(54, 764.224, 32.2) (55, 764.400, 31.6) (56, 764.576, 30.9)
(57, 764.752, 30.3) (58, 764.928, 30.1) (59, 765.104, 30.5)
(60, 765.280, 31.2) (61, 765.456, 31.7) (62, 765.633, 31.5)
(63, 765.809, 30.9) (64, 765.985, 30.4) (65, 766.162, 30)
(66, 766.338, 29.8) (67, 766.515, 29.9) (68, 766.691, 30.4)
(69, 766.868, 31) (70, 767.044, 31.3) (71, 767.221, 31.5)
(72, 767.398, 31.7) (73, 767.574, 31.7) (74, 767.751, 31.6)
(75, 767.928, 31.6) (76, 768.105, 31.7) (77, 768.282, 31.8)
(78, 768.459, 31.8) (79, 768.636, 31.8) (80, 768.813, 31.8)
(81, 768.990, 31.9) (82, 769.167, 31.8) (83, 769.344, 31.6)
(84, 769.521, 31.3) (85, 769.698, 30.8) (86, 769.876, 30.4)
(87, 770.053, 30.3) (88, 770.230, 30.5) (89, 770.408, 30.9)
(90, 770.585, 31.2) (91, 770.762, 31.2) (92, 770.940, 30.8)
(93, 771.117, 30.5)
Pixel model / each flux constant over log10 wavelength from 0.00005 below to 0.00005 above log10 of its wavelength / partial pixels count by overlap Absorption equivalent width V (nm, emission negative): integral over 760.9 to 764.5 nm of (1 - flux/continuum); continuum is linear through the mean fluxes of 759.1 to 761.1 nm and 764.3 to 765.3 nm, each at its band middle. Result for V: -0.13 nm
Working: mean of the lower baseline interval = 29.8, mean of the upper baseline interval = 30.8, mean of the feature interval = 31.4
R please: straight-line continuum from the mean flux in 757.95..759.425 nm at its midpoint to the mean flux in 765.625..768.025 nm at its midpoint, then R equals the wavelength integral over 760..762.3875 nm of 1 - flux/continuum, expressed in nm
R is 0.07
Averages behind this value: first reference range 31.1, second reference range 30.9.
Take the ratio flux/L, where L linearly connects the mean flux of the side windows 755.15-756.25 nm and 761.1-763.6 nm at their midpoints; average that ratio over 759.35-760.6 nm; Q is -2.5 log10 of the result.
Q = 0.06 mag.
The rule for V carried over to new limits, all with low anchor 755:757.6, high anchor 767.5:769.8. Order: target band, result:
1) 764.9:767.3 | 0.07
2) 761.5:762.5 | 0.01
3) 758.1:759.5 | 0.03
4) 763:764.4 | -0.03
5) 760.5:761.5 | 0.08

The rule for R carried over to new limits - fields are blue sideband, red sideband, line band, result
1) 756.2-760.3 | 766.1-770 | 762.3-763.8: -0.04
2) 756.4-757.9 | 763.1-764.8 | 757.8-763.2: 0.20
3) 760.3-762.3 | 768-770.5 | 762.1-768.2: -0.13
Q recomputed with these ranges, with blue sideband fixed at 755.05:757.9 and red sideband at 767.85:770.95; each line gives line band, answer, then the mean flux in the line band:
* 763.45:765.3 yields 0.00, 31.6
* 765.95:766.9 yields 0.04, 30.2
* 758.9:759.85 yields 0.05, 30.1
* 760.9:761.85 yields 0.07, 29.7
